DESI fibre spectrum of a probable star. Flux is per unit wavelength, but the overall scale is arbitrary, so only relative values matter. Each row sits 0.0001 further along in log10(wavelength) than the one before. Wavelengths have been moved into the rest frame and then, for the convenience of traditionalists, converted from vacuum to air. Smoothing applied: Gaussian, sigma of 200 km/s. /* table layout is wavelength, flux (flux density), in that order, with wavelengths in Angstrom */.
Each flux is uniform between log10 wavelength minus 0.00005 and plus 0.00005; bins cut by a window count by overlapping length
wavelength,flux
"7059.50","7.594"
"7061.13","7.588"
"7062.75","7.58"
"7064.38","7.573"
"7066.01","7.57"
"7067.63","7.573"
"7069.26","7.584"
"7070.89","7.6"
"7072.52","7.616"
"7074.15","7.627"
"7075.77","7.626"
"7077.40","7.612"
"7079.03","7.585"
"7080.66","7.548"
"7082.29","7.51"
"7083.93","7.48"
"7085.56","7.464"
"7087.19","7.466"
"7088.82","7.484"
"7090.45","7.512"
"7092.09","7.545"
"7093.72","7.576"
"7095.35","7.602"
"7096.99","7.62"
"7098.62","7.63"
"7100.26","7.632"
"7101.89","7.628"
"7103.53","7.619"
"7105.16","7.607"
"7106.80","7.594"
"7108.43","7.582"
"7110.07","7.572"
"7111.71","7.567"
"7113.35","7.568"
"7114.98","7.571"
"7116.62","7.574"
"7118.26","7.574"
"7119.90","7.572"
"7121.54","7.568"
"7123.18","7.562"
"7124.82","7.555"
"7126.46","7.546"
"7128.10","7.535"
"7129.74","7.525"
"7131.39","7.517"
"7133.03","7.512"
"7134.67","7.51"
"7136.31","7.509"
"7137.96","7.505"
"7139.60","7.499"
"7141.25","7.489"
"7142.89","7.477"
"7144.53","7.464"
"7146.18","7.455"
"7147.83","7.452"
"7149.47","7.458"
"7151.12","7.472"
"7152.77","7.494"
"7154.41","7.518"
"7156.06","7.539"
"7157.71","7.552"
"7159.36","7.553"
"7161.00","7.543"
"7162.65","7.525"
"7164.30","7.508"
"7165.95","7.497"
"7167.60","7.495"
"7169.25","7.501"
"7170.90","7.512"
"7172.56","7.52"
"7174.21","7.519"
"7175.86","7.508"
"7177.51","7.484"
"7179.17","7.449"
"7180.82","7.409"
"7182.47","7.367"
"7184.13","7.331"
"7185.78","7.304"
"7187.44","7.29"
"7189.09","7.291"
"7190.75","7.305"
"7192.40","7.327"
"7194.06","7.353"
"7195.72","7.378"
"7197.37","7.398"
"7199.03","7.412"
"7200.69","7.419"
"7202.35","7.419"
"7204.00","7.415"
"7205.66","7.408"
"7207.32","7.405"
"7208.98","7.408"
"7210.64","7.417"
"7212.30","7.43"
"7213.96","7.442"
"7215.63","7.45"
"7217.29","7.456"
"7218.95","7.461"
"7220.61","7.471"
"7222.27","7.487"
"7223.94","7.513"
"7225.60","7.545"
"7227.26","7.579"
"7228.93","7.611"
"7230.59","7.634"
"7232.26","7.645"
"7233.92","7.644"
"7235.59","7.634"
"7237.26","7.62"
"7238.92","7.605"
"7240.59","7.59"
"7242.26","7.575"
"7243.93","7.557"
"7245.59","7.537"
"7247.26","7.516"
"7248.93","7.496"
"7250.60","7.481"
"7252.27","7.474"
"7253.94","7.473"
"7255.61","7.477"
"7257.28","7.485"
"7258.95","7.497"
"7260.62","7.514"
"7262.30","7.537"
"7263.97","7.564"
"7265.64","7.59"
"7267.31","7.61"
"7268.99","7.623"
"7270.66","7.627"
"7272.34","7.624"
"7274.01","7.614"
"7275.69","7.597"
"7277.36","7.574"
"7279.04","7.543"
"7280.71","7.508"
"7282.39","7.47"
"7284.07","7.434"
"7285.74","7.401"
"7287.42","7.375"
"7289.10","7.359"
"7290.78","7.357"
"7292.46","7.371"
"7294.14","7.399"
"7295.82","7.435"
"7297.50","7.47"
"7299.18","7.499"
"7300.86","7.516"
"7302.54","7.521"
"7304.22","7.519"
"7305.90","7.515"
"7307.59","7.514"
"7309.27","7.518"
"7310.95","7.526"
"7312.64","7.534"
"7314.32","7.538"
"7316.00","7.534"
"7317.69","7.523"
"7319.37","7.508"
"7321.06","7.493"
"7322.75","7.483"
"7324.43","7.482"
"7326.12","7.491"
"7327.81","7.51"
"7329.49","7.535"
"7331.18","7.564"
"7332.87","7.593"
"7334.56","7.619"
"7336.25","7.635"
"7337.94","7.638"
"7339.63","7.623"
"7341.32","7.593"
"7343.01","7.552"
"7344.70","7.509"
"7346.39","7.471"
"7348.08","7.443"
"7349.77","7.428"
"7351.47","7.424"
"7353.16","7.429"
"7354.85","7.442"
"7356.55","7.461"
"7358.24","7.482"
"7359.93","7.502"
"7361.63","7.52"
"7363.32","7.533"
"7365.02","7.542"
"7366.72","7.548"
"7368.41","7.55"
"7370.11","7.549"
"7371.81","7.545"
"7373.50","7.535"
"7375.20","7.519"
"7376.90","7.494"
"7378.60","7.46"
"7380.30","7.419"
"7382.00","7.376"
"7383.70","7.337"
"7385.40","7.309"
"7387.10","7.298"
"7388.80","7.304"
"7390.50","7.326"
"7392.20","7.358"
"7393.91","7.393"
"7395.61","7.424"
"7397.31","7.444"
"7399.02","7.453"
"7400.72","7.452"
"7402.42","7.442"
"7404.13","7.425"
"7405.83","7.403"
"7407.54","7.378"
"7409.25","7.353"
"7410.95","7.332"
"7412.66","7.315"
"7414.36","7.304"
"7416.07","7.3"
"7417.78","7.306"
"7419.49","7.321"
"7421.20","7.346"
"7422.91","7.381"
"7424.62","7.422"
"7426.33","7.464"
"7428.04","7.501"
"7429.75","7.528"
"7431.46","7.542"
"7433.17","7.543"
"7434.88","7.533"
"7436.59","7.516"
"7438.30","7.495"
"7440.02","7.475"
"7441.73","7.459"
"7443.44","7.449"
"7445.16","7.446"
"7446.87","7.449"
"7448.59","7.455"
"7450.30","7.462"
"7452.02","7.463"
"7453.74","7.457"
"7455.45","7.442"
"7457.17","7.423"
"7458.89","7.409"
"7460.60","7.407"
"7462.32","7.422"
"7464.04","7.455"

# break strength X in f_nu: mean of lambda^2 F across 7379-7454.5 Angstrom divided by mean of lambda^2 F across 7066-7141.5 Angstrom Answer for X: 1.1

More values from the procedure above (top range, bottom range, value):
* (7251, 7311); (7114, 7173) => 1.04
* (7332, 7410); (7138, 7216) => 1.06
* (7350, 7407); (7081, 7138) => 1.06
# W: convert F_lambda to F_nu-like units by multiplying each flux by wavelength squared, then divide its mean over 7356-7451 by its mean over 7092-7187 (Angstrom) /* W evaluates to 1.06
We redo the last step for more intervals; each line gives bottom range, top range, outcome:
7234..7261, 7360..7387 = 1.03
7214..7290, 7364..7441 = 1.03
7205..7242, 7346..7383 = 1.03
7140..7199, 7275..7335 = 1.04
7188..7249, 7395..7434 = 1.04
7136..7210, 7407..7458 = 1.07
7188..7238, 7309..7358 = 1.04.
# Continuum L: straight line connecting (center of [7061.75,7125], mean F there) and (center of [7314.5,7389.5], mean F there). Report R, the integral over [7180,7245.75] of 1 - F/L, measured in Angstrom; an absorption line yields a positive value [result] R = 0.65 Angstrom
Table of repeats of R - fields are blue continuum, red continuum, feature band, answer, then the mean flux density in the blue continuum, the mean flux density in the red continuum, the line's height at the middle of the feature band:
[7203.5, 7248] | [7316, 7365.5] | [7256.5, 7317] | 0.1 Angstrom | 7.52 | 7.52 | 7.52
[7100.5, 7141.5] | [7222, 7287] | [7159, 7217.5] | 1.0 Angstrom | 7.56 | 7.55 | 7.55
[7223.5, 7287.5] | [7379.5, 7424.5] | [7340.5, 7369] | -0.3 Angstrom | 7.55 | 7.37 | 7.43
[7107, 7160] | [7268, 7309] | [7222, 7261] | -0.2 Angstrom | 7.53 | 7.49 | 7.5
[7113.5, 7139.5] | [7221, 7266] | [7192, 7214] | 0.4 Angstrom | 7.54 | 7.55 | 7.55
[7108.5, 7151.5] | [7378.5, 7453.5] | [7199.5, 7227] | 0.2 Angstrom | 7.52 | 7.41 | 7.49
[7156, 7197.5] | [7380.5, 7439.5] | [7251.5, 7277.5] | -0.5 Angstrom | 7.44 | 7.4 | 7.43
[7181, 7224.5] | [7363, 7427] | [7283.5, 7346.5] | -0.9 Angstrom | 7.4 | 7.41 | 7.4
